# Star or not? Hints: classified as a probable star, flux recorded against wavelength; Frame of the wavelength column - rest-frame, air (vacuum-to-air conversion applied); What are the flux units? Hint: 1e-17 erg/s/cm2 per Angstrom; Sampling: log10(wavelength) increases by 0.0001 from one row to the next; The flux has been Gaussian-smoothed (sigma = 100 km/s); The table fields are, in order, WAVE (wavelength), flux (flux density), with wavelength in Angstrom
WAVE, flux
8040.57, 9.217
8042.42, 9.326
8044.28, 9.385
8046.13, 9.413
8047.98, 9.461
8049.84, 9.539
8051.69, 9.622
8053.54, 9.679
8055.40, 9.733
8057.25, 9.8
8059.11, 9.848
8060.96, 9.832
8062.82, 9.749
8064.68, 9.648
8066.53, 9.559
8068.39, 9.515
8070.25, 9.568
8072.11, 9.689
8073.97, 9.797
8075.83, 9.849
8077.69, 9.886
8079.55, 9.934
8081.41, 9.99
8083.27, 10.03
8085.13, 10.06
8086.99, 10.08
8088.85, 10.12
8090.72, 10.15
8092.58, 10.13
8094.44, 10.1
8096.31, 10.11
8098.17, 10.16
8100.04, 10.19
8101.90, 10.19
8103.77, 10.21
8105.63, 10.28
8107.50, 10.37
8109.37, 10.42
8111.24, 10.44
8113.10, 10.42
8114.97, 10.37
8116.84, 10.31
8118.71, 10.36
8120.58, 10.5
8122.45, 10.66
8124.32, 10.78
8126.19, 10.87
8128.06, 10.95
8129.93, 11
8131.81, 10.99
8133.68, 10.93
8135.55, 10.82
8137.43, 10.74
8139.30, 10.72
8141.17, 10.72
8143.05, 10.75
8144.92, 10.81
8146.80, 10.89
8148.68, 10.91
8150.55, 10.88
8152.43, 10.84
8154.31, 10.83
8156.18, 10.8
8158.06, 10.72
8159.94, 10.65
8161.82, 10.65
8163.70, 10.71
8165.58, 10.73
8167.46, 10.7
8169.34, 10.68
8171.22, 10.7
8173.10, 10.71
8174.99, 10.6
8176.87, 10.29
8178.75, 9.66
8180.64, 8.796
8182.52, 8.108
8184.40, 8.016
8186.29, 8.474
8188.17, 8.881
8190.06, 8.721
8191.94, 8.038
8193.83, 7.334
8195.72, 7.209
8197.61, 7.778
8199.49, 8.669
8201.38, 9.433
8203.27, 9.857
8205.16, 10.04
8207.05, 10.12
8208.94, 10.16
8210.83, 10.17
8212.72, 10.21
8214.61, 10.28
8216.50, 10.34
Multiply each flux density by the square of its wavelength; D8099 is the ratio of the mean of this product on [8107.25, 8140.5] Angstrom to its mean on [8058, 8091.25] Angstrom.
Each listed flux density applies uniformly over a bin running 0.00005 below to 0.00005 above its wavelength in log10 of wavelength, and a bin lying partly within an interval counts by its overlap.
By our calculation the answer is 1.10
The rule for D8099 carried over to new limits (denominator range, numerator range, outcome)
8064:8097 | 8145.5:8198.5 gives 1.01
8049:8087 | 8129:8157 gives 1.13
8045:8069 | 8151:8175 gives 1.14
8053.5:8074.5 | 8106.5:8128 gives 1.10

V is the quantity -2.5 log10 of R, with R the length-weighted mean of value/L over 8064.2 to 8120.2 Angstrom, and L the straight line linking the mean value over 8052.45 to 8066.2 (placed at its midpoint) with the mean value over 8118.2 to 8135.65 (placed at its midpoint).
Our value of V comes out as 0.02 mag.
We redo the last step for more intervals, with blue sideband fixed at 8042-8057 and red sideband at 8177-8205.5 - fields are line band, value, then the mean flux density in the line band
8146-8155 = -0.22 mag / 10.9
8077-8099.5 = -0.09 mag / 10.1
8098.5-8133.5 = -0.16 mag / 10.5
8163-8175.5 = -0.22 mag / 10.7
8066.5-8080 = -0.04 mag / 9.72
